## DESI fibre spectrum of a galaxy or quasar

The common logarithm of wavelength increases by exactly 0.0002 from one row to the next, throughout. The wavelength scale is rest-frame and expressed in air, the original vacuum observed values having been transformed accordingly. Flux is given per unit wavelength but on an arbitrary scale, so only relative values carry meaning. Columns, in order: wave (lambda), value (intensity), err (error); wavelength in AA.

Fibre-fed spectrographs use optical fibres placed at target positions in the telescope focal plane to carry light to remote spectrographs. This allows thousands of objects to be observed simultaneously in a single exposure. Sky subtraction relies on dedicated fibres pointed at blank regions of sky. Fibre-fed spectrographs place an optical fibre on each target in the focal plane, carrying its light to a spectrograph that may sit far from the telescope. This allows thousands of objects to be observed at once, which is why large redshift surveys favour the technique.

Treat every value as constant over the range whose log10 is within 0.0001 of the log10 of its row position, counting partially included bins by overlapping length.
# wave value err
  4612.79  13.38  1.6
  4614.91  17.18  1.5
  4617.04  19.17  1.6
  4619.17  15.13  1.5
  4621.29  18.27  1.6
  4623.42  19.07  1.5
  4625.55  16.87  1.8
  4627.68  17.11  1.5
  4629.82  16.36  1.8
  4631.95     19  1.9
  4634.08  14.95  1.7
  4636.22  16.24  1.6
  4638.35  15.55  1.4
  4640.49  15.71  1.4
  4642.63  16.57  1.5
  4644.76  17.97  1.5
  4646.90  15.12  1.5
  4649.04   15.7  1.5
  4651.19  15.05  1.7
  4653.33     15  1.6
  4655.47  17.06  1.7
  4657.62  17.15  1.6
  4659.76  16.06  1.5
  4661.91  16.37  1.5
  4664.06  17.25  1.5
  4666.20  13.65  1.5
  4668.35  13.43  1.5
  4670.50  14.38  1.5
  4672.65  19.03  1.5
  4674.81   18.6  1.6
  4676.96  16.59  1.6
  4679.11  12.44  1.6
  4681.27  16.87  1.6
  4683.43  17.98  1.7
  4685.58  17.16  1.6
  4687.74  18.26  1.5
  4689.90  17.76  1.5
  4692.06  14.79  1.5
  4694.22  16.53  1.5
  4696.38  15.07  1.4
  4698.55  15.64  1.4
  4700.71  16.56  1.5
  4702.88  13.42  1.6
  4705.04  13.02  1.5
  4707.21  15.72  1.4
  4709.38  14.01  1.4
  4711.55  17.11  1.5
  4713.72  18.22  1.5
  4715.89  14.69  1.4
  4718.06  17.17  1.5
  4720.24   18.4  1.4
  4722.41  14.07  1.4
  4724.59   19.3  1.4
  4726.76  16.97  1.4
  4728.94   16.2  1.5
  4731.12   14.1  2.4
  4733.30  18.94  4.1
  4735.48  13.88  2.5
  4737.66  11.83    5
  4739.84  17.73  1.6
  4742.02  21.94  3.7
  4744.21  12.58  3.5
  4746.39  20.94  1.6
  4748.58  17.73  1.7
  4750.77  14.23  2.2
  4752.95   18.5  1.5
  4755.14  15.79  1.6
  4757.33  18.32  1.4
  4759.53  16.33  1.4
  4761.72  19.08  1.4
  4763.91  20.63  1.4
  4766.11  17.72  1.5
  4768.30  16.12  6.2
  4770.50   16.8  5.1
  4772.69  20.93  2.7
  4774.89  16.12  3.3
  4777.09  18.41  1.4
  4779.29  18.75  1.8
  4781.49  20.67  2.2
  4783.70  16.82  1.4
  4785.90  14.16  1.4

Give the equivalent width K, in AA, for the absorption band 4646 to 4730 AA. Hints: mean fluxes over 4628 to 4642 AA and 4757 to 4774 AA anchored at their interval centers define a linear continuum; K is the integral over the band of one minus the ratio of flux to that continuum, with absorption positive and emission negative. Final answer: 4.9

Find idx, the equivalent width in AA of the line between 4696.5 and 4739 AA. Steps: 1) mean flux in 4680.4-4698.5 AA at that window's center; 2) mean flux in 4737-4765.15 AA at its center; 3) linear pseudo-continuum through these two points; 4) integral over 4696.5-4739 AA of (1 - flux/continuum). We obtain 3.3 AA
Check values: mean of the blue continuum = 16.7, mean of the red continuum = 17.4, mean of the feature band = 15.7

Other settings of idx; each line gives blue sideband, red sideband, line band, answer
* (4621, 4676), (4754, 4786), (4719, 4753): 1.60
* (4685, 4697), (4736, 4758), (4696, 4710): 1.59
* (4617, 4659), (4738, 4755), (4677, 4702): 0.97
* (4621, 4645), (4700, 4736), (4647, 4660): 0.58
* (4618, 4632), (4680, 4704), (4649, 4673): 1.46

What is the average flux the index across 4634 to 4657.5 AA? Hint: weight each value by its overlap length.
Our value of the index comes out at 16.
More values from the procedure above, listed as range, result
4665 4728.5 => 16.1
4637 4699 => 16.2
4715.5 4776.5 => 17.1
